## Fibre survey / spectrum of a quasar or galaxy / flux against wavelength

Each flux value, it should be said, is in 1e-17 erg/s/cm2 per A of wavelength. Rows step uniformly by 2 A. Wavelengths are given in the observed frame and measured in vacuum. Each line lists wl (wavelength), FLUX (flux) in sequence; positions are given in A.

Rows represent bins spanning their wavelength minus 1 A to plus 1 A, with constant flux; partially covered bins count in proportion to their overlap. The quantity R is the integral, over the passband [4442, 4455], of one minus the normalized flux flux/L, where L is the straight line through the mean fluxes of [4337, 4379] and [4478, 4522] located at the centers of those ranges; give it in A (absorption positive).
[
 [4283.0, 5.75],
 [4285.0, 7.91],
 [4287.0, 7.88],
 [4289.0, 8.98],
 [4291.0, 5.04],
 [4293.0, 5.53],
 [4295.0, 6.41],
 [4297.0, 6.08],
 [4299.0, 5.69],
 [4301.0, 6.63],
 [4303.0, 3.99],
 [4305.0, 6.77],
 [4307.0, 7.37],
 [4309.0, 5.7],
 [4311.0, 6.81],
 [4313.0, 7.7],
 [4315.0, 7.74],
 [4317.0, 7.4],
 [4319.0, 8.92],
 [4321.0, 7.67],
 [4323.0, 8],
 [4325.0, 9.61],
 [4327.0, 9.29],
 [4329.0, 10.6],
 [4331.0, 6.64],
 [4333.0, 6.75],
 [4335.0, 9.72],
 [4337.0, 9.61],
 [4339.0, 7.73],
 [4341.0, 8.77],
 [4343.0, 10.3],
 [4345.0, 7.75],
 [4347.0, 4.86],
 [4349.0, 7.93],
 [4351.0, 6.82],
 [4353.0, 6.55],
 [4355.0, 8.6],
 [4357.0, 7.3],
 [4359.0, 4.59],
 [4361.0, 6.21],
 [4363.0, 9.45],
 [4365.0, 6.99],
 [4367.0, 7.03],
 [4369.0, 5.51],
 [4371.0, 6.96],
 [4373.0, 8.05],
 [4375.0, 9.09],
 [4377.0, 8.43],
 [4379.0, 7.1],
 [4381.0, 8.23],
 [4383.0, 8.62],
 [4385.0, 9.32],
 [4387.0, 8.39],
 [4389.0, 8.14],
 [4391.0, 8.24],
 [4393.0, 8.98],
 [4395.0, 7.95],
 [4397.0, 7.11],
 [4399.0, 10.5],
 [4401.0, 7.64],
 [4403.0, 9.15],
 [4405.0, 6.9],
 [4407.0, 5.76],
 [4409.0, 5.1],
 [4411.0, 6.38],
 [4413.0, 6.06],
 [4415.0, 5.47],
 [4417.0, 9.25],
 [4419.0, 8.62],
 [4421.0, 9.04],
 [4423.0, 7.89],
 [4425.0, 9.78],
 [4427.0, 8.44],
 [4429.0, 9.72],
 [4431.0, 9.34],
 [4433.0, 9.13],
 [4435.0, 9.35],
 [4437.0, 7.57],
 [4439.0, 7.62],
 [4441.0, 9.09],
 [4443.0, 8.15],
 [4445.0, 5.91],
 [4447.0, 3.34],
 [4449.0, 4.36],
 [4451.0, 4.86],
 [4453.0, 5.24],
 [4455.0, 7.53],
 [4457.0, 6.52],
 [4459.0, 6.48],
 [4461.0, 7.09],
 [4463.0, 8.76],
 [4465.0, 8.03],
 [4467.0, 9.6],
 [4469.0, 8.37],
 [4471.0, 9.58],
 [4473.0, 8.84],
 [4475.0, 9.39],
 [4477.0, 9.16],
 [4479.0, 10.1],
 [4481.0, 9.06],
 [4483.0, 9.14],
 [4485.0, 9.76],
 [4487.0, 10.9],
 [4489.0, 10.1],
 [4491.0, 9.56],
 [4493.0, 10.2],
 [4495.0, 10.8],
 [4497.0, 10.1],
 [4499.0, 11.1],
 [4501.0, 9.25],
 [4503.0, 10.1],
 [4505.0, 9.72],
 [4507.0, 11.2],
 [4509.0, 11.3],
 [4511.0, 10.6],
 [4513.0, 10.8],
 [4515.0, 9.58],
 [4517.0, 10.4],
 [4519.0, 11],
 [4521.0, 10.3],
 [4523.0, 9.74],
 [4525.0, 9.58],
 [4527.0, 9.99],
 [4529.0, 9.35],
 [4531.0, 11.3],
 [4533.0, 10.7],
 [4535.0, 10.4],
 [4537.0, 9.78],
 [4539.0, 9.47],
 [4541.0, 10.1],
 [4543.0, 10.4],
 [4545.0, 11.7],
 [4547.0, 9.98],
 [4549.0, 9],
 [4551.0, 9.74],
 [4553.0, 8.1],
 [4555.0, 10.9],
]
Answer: 5.3 A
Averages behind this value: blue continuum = 7.49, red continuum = 10.2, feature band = 5.48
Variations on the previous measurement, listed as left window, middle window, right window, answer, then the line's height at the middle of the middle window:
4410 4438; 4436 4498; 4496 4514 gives 8.3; 9.44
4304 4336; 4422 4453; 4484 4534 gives 6.0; 9.4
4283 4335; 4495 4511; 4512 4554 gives -1.2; 9.69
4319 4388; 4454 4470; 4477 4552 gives 2.8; 9.42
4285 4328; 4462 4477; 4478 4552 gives 0.9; 9.51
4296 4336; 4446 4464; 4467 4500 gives 6.4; 9.36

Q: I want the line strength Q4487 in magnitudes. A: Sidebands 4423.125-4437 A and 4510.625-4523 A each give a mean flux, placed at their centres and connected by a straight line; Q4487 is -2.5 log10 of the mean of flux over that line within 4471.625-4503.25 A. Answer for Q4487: 0.01 mag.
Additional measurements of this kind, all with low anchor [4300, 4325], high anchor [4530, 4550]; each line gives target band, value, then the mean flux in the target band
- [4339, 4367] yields 0.045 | 7.39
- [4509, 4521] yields -0.063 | 10.5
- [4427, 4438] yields -0.020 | 8.97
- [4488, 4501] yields -0.062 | 10.2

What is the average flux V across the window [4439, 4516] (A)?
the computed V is 8.77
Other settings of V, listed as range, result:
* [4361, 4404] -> 8.09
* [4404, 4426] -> 7.3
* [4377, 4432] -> 8.05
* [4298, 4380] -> 7.53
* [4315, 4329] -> 8.58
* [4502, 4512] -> 10.6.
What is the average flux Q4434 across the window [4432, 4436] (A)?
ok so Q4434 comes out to 9.24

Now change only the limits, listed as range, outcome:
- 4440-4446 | 7.72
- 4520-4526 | 9.87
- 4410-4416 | 5.97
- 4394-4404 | 8.47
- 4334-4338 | 9.66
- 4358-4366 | 6.81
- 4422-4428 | 8.7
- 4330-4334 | 6.7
